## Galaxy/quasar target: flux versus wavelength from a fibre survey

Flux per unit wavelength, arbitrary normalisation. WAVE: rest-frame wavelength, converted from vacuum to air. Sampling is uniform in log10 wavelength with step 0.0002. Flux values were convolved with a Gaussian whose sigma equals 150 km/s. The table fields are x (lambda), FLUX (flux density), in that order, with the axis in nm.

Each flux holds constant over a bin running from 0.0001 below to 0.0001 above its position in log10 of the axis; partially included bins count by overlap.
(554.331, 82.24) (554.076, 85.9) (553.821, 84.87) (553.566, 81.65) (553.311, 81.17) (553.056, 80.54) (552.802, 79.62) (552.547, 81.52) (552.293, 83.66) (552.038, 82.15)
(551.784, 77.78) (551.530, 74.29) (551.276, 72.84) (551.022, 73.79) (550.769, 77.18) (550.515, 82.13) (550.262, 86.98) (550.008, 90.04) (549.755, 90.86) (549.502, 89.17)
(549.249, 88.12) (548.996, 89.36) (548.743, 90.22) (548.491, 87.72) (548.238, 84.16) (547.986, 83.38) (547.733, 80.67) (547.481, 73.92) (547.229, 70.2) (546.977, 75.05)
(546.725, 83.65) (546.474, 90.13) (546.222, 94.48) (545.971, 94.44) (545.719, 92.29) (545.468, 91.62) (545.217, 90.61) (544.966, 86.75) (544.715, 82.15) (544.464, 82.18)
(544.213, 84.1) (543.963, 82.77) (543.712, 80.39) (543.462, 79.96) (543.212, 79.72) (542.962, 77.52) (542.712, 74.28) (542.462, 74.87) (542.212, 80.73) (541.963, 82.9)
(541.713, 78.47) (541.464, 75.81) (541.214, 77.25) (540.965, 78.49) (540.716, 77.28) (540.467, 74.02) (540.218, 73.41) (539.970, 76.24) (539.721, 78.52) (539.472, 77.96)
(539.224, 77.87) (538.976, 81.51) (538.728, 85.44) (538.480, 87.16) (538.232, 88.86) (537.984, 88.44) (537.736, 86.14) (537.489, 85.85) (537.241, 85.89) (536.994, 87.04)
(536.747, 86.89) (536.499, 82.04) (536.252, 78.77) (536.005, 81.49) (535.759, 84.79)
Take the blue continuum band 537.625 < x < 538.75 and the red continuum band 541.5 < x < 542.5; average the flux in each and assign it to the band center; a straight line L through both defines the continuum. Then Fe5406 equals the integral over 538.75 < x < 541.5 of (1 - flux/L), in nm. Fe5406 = 0.19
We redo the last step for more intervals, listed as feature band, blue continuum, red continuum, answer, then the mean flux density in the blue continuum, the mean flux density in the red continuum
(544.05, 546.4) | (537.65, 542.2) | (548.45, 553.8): -0.21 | 80.3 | 82.8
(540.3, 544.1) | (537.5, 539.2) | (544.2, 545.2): 0.30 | 85.8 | 84.5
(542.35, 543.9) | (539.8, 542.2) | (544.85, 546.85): 0.10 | 77.3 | 90.5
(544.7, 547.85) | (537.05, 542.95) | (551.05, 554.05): -0.20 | 80.3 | 80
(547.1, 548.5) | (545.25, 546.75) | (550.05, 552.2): 0.12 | 91.6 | 78.9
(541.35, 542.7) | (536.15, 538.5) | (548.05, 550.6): 0.13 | 85.7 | 87.9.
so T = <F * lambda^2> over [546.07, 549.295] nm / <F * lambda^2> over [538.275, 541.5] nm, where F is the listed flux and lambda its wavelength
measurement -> 1.1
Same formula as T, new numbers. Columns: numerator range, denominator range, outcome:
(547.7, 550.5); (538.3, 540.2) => 1.12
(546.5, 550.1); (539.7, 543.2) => 1.12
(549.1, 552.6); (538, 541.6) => 1.08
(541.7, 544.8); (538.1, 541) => 1.02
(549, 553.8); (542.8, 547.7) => 1.00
